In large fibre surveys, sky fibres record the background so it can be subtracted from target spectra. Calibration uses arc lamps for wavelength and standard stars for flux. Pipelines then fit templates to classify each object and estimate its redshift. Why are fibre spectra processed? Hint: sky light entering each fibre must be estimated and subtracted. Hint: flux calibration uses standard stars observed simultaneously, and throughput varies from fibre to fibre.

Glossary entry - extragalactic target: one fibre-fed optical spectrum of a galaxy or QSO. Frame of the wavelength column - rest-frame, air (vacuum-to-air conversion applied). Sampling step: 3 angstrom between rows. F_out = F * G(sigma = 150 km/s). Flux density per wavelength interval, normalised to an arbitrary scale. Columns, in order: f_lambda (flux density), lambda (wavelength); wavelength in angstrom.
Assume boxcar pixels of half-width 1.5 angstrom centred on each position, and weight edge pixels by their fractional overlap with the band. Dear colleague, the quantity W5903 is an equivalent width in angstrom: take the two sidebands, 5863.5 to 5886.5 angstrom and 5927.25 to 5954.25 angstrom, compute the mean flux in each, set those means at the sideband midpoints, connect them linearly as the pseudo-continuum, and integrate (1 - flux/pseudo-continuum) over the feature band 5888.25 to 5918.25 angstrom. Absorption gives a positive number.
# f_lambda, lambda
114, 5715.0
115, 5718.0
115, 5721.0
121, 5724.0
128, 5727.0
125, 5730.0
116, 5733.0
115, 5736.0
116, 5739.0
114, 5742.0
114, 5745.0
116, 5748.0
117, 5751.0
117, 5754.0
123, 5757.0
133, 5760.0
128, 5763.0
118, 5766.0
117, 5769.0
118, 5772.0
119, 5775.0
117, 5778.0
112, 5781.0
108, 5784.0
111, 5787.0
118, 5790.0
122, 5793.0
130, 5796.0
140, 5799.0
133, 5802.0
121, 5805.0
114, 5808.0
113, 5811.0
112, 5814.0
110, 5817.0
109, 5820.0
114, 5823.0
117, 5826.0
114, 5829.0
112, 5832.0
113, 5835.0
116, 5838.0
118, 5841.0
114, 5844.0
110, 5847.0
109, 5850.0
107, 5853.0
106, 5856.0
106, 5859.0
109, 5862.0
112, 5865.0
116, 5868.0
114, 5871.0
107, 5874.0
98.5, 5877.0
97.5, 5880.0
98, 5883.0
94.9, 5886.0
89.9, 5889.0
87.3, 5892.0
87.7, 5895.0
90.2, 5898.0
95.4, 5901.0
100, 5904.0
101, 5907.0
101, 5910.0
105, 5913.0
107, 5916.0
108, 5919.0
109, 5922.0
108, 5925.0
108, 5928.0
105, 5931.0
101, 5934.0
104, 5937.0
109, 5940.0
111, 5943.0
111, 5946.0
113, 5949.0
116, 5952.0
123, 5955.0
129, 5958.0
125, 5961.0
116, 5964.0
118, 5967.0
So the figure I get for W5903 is 2.8 angstrom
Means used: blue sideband 105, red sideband 109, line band 96.9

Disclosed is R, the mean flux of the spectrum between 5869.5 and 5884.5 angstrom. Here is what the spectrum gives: 103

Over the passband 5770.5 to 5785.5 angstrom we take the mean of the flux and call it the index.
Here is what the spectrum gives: 115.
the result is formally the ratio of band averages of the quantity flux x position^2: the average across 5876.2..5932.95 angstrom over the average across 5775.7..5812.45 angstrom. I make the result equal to 0.86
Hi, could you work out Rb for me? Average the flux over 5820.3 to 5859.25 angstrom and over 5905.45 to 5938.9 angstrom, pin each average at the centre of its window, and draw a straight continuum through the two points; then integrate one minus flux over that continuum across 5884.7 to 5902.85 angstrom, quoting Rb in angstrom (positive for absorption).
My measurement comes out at 2.8 angstrom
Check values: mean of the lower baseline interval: 112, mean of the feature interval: 91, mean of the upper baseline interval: 105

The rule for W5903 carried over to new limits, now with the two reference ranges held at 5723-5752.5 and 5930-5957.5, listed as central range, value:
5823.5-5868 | 1.0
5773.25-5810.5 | -1.3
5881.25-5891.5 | 1.8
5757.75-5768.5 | -0.7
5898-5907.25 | 1.3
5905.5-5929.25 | 1.3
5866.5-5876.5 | 0.2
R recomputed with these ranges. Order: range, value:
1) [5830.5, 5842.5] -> 115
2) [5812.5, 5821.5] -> 110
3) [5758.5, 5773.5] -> 123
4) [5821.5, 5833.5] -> 114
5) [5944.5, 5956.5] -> 116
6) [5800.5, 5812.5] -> 120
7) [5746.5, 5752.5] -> 116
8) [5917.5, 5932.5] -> 108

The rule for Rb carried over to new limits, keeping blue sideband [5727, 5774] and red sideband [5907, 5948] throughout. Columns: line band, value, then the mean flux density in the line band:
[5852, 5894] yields 2.9 angstrom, 103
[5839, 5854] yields 0.1 angstrom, 112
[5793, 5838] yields -1.3 angstrom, 118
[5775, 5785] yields 0.3 angstrom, 114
